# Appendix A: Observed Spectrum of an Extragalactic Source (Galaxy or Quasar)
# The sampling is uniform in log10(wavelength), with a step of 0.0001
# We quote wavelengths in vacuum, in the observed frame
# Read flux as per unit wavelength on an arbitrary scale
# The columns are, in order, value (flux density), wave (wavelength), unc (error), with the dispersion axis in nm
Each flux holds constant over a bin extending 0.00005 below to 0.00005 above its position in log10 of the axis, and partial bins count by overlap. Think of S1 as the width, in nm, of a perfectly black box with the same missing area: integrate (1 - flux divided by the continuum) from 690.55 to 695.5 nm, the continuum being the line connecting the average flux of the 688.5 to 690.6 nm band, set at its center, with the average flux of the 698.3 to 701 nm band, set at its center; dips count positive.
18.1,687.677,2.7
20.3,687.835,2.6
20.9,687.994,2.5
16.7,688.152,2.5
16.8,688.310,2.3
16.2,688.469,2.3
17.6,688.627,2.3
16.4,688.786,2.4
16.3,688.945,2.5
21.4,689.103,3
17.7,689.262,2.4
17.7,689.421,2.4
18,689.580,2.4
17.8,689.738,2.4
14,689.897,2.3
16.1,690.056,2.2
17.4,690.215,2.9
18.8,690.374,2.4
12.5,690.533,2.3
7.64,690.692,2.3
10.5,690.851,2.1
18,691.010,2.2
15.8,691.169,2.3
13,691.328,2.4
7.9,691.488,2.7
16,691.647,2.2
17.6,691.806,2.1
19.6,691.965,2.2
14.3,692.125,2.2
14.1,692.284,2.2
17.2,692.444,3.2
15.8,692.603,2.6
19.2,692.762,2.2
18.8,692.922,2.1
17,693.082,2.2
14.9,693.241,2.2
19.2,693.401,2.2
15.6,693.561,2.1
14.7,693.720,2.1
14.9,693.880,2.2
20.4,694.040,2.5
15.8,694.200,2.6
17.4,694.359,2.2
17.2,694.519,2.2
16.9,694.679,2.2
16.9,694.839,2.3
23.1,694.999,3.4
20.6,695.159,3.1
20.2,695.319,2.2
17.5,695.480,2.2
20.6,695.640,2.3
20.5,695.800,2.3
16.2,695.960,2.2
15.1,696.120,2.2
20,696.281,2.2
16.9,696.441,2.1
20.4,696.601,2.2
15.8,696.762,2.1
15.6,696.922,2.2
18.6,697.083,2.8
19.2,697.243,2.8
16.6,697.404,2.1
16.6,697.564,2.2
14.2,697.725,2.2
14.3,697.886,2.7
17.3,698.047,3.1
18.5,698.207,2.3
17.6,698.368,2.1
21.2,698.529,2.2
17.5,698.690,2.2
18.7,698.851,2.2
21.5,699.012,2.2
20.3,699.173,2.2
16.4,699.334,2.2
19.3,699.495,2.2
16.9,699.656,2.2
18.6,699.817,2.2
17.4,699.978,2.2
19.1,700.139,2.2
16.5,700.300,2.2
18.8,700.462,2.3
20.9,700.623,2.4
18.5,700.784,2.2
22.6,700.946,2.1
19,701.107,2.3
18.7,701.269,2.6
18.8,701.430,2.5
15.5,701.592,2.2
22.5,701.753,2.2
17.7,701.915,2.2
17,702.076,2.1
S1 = 0.39 nm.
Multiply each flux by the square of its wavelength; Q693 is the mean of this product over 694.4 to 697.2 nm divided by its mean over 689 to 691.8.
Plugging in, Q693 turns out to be 1.2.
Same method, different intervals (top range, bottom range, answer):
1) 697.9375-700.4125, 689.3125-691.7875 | 1.27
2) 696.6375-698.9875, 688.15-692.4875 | 1.13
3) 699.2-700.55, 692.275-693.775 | 1.09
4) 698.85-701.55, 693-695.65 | 1.08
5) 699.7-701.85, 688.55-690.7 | 1.17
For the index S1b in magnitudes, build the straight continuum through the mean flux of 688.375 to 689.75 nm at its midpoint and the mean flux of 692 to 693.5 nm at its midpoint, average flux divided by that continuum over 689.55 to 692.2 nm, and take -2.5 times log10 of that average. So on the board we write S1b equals 0.15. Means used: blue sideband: 17.7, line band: 14.9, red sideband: 16.8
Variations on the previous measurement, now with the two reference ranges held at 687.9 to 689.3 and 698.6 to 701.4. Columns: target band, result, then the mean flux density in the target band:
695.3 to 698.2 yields 0.06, 17.5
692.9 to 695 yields 0.07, 17.1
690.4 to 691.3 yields 0.33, 13.3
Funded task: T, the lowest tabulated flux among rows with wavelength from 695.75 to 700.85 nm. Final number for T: 14.2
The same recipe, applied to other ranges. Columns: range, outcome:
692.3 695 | 14.7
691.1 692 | 7.9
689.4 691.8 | 7.64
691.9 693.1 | 14.1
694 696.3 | 15.1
